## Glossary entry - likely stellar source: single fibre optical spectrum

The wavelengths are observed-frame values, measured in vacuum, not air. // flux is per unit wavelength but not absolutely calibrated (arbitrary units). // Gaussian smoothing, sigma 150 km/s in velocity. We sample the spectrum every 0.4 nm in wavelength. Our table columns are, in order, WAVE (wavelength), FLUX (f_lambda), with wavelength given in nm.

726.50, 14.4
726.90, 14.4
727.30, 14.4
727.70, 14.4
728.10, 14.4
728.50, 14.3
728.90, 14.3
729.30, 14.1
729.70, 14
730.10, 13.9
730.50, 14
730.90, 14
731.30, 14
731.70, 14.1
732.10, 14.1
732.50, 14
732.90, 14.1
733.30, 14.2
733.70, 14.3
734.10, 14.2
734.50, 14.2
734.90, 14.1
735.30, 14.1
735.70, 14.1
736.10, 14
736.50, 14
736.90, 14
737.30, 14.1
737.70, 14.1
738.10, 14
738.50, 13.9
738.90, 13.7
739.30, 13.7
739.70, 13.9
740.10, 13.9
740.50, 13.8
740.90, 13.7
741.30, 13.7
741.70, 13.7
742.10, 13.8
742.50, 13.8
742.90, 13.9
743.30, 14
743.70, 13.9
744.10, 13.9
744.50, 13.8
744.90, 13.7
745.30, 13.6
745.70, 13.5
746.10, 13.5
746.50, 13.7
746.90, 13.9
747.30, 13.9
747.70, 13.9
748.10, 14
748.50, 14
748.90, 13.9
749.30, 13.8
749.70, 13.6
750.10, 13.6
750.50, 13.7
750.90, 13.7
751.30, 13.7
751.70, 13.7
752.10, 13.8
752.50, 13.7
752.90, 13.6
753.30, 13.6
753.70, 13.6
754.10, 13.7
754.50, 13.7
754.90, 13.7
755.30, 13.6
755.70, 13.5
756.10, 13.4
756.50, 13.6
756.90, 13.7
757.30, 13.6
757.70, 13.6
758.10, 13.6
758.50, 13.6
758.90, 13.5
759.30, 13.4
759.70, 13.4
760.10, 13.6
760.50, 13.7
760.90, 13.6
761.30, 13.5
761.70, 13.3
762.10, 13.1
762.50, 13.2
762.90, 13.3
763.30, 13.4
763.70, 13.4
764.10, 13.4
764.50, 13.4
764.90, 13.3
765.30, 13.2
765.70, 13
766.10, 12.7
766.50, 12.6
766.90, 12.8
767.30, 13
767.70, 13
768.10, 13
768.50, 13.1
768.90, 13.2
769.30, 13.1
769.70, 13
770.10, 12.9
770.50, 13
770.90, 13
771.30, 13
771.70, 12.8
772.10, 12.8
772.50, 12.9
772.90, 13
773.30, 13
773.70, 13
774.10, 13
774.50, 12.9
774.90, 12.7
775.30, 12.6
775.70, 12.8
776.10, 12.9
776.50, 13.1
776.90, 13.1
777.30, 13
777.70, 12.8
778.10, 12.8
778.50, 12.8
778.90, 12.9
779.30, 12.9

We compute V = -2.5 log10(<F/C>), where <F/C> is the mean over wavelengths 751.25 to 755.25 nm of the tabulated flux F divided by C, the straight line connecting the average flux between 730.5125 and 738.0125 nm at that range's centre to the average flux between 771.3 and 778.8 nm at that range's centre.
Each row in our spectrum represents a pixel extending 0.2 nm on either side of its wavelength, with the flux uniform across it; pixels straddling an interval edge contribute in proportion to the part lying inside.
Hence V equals -0.01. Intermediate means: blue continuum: 14.1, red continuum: 12.9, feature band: 13.7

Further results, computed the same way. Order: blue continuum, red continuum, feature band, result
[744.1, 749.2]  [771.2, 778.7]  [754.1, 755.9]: -0.01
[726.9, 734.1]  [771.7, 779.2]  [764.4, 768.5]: 0.01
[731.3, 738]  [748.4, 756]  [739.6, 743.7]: 0.01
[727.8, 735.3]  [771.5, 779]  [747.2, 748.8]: -0.02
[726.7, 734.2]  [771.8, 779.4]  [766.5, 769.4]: 0.01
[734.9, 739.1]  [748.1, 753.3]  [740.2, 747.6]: 0.01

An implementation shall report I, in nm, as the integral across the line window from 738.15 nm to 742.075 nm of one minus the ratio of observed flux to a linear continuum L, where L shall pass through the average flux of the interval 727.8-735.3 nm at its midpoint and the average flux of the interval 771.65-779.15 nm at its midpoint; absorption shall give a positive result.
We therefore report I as 0.03 nm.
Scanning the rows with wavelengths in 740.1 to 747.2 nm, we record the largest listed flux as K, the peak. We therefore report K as 14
